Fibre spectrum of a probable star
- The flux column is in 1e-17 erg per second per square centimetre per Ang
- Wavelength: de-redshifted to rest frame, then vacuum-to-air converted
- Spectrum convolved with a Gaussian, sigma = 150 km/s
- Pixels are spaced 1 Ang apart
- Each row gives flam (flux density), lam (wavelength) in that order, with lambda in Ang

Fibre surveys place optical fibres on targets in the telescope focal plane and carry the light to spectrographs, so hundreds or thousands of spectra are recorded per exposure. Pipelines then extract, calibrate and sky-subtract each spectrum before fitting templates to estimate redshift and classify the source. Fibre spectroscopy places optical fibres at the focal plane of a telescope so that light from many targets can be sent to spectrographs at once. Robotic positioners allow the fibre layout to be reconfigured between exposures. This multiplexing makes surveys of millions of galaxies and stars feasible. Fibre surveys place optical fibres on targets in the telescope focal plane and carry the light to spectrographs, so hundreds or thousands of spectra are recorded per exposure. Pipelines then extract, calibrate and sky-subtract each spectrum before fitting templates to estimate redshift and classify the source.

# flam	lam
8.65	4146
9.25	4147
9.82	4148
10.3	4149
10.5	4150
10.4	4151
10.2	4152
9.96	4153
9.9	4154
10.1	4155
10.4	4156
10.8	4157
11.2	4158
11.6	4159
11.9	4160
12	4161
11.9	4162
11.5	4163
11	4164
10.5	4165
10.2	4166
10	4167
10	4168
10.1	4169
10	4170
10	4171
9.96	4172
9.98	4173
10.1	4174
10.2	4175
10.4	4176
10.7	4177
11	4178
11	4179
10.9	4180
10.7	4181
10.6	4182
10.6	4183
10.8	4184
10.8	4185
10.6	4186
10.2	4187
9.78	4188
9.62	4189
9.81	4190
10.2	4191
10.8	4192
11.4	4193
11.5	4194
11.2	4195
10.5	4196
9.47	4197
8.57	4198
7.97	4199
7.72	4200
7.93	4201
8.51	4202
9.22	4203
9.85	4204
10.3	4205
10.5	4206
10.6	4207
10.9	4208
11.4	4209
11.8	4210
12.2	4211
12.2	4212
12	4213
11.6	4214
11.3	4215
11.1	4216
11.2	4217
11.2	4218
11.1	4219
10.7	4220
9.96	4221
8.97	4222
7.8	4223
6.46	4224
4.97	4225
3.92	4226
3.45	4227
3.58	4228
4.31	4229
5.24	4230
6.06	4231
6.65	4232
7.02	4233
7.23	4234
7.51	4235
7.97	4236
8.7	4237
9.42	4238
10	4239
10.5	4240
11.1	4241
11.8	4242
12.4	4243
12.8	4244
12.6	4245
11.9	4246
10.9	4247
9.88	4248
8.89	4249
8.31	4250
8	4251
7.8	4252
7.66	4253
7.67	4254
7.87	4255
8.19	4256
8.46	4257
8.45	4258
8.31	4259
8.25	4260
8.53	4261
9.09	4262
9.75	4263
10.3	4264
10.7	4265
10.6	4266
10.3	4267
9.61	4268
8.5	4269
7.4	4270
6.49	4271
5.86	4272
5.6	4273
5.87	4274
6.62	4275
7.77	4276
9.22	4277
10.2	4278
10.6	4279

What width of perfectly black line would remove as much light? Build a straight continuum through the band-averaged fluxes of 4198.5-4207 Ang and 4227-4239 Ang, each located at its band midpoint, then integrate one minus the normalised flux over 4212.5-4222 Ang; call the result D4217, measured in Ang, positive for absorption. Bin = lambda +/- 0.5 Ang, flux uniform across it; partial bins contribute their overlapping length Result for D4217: -3.7 Ang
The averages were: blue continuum 9.09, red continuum 6.7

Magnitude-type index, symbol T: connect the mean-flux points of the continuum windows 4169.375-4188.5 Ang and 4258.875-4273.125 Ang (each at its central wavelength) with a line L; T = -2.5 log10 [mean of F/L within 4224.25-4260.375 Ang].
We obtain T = 0.110 mag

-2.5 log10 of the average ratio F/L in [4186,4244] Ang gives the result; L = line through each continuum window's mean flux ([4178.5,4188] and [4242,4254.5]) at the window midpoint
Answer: 0.11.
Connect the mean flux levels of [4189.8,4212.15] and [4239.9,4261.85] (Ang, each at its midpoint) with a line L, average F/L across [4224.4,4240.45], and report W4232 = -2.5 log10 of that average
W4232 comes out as 0.42 mag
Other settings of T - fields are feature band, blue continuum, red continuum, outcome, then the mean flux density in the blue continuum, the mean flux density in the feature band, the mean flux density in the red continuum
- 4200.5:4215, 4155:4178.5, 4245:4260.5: -0.09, 10.7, 10.7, 8.83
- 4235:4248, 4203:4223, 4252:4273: -0.13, 10.9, 10.7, 8.51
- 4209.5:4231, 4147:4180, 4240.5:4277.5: 0.11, 10.5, 8.75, 9.01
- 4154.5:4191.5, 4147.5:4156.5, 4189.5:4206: -0.06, 10.2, 10.6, 9.71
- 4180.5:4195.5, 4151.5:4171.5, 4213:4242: -0.09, 10.7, 10.6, 8.31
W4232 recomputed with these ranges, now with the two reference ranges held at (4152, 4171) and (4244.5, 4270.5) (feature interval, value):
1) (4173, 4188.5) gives -0.02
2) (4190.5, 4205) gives 0.05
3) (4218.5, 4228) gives 0.31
